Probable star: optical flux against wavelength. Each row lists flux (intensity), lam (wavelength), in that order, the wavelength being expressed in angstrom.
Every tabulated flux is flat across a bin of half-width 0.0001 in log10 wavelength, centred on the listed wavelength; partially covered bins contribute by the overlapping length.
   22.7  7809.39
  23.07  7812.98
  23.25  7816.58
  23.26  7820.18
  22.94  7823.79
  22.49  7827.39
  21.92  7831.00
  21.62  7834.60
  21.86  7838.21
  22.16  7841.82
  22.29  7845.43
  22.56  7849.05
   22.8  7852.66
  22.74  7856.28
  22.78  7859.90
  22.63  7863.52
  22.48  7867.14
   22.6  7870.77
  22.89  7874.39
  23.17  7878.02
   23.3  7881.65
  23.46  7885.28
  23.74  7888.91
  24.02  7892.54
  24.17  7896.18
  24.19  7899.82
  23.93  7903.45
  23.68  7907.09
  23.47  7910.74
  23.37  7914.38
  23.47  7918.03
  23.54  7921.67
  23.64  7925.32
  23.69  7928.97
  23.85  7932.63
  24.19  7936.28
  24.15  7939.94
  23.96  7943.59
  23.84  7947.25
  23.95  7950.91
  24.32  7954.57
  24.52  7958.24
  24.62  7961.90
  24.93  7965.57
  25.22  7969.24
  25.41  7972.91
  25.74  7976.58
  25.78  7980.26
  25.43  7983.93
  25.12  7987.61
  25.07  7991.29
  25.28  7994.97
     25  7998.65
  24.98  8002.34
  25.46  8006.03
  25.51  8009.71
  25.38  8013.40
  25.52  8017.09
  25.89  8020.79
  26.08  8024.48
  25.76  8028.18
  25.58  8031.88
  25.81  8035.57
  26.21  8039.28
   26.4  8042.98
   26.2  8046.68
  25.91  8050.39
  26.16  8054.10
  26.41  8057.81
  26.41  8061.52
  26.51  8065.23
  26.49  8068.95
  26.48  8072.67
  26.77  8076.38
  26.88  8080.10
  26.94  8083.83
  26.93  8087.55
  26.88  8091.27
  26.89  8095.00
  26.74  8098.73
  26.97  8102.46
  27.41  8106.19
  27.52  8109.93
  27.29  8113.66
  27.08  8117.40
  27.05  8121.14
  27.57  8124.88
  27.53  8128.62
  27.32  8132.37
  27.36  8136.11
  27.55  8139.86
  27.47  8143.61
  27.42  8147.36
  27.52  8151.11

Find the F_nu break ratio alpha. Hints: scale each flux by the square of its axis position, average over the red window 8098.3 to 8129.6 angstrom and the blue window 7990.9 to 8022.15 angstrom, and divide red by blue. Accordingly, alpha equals 1.10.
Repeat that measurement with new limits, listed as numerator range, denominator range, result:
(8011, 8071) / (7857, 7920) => 1.16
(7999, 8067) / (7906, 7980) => 1.09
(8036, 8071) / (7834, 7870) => 1.23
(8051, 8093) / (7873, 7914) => 1.18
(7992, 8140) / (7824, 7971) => 1.18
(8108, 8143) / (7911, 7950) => 1.21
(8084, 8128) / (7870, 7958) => 1.20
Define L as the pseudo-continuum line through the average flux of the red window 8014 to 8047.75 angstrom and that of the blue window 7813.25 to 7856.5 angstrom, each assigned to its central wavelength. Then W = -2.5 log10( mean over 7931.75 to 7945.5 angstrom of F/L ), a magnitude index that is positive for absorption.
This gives 0.01 mag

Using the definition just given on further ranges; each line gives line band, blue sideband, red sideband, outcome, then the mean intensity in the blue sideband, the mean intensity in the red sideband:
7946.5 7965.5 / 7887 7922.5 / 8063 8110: 0.01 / 23.8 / 26.8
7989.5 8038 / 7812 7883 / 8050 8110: 0.00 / 22.6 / 26.7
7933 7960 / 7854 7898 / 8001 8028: 0.01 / 23.2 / 25.6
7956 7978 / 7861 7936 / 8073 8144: -0.02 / 23.5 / 27.1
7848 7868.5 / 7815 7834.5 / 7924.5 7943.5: 0.02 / 22.7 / 23.9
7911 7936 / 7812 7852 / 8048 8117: 0.02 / 22.5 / 26.8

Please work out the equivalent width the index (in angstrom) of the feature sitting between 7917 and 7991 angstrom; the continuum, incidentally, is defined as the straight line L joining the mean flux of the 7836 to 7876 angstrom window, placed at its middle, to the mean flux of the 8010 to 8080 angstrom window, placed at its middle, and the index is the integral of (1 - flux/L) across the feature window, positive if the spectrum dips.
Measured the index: -0.32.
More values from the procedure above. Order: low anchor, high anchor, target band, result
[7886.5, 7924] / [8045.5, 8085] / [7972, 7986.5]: -0.3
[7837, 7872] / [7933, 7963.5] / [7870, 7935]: -0.6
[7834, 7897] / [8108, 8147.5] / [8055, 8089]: -0.3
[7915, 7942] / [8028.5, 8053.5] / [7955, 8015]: -0.7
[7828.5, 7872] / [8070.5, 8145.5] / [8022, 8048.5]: -0.2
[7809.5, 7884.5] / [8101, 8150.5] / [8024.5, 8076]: -0.2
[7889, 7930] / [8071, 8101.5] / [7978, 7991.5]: -0.2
